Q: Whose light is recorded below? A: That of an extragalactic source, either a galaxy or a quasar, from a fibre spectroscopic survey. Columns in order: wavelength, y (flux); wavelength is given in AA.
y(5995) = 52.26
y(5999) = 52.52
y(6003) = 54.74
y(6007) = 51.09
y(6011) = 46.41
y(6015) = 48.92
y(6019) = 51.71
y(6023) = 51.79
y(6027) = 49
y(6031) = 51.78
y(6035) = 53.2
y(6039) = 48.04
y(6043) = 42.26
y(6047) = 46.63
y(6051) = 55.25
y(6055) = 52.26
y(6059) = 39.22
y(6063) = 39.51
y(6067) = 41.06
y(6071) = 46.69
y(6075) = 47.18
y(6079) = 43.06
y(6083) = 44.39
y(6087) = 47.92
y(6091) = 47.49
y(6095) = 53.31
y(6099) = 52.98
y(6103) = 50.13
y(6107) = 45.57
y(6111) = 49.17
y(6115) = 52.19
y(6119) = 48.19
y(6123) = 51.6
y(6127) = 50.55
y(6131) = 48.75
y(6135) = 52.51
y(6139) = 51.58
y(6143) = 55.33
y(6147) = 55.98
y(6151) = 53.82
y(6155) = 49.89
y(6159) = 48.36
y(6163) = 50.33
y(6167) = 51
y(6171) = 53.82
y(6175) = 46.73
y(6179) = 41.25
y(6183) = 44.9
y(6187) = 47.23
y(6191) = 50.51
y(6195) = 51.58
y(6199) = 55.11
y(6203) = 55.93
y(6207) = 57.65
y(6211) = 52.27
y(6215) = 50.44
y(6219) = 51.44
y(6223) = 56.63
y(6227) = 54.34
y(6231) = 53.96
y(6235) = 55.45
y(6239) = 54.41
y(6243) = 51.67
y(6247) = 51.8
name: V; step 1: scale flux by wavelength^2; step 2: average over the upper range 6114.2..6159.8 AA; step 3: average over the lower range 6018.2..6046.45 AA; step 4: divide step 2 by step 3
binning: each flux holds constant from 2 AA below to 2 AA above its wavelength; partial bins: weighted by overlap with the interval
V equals 1.08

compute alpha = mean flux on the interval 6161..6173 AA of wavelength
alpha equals 51.7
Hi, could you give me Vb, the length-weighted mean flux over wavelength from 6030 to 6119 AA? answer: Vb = 47.7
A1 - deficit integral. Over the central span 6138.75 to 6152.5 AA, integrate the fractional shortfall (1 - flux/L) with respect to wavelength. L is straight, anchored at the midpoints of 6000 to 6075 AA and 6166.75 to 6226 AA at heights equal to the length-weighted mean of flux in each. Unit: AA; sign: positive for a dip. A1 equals -1.17 AA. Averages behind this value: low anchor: 48.3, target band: 54.5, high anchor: 51.2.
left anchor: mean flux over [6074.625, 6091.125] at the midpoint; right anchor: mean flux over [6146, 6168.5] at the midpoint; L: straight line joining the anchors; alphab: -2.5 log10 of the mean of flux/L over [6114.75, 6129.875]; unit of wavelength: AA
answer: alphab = -0.04 mag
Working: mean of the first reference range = 45.7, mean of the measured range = 50.3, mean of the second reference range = 51.4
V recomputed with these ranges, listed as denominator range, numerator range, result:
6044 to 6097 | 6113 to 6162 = 1.14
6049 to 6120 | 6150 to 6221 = 1.10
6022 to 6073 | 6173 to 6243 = 1.15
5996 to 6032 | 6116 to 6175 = 1.05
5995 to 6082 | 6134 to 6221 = 1.11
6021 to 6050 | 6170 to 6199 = 1.03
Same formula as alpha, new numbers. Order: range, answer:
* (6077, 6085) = 43.7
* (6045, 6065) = 46.6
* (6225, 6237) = 54.6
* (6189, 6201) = 52.4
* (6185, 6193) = 48.9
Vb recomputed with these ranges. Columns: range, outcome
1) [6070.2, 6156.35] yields 50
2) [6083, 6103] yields 49.8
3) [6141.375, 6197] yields 50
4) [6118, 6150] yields 52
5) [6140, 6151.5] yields 54.9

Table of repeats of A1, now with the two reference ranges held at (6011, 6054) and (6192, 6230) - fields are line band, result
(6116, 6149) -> 0.1 AA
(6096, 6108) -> 0.3 AA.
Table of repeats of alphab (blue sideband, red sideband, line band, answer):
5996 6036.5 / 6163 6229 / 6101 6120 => 0.05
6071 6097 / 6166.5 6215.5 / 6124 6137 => -0.04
